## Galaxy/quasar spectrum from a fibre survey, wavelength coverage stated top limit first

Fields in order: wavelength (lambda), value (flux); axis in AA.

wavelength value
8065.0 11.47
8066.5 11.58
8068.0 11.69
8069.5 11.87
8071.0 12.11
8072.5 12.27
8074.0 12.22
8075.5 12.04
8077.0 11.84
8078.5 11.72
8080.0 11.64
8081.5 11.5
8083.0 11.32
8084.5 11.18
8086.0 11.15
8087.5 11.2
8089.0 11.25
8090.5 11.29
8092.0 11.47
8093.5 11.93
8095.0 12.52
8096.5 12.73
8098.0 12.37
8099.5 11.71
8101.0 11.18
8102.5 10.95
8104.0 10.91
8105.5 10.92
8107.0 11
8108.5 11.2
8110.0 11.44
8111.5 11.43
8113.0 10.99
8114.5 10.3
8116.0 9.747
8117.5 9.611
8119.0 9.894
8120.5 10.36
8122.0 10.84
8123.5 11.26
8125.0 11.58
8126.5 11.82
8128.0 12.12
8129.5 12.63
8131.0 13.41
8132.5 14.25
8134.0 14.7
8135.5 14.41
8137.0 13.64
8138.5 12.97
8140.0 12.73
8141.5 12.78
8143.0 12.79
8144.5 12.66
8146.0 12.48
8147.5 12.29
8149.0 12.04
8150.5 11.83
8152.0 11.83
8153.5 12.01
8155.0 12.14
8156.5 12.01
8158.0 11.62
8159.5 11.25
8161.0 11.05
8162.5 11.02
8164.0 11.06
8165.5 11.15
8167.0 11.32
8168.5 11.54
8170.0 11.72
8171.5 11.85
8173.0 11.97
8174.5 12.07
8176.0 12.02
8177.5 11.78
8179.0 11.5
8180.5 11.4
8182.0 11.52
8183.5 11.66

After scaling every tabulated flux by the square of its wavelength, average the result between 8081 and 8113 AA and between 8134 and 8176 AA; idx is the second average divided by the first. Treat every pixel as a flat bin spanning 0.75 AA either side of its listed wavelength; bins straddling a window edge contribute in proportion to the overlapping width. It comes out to 1.07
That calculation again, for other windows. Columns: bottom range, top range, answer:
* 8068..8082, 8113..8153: 1.03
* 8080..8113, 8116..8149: 1.08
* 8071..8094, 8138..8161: 1.07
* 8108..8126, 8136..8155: 1.17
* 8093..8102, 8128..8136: 1.15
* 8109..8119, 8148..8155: 1.14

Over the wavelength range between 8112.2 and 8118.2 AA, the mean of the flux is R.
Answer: 10.2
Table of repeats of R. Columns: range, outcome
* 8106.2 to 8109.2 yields 11.1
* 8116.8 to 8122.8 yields 10.2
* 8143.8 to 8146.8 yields 12.6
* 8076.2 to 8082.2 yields 11.7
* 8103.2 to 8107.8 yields 10.9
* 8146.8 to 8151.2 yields 12.1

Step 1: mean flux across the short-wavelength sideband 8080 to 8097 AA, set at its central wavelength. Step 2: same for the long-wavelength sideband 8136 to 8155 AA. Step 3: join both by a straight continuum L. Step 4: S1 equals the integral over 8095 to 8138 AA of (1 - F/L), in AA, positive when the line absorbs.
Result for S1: 1.18 AA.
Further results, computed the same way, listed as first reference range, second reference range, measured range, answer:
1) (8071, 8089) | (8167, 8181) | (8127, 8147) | -2.5 AA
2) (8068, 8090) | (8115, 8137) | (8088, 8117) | 1.2 AA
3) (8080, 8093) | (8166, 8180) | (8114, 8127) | 1.0 AA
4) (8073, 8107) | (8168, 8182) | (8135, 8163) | -1.4 AA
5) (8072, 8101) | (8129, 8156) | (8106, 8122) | 2.2 AA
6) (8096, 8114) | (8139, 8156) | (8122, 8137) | -1.1 AA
